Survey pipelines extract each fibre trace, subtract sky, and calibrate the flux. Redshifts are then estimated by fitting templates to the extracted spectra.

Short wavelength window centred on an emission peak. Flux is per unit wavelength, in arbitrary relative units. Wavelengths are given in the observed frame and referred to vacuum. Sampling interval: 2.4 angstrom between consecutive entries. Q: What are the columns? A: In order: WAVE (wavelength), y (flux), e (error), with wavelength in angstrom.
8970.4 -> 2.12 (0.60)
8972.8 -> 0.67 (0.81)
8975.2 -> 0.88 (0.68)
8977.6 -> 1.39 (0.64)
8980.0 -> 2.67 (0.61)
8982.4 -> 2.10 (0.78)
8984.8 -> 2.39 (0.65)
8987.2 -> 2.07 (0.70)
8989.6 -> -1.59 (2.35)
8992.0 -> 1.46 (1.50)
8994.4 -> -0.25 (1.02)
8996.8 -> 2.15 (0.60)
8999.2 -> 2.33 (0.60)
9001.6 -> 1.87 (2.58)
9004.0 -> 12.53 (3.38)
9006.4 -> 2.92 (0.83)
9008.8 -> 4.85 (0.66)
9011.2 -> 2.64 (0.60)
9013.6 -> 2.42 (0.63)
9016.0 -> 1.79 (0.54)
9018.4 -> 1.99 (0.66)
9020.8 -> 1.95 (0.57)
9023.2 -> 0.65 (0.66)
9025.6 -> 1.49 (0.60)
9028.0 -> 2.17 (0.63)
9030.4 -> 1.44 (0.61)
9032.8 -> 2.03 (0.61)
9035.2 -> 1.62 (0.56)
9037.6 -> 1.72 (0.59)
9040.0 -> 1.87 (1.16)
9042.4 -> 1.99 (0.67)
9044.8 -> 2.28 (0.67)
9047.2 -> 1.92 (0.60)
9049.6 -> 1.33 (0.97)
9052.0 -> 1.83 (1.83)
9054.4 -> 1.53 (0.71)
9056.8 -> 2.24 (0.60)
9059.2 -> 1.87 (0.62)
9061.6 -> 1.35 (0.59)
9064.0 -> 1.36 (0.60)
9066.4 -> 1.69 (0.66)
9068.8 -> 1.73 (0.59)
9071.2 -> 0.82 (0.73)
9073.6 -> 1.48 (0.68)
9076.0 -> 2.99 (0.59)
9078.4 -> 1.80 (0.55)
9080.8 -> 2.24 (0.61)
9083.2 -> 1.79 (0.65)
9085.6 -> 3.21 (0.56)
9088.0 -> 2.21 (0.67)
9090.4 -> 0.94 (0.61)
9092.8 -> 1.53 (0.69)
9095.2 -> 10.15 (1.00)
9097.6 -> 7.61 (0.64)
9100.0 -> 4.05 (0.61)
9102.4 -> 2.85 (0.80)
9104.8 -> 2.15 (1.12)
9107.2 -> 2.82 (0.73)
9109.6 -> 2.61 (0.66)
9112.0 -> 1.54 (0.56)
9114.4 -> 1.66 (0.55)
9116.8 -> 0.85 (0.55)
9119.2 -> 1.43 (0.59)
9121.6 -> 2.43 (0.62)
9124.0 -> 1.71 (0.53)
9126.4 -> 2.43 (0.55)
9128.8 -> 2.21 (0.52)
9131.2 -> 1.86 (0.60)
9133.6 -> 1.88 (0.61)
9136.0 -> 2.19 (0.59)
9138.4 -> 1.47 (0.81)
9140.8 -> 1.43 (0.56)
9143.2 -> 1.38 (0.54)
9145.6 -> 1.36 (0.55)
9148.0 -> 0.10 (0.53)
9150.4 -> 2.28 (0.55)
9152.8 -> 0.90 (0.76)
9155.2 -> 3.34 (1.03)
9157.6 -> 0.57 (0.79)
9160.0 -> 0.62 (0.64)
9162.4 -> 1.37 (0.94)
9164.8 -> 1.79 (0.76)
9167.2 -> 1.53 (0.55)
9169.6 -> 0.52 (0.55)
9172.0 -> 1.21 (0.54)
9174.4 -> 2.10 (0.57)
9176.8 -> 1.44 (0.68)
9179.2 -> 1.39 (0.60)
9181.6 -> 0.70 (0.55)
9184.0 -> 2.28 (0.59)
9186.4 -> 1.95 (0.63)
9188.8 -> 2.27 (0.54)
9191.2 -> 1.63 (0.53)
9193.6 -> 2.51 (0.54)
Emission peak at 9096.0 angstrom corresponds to [O III]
